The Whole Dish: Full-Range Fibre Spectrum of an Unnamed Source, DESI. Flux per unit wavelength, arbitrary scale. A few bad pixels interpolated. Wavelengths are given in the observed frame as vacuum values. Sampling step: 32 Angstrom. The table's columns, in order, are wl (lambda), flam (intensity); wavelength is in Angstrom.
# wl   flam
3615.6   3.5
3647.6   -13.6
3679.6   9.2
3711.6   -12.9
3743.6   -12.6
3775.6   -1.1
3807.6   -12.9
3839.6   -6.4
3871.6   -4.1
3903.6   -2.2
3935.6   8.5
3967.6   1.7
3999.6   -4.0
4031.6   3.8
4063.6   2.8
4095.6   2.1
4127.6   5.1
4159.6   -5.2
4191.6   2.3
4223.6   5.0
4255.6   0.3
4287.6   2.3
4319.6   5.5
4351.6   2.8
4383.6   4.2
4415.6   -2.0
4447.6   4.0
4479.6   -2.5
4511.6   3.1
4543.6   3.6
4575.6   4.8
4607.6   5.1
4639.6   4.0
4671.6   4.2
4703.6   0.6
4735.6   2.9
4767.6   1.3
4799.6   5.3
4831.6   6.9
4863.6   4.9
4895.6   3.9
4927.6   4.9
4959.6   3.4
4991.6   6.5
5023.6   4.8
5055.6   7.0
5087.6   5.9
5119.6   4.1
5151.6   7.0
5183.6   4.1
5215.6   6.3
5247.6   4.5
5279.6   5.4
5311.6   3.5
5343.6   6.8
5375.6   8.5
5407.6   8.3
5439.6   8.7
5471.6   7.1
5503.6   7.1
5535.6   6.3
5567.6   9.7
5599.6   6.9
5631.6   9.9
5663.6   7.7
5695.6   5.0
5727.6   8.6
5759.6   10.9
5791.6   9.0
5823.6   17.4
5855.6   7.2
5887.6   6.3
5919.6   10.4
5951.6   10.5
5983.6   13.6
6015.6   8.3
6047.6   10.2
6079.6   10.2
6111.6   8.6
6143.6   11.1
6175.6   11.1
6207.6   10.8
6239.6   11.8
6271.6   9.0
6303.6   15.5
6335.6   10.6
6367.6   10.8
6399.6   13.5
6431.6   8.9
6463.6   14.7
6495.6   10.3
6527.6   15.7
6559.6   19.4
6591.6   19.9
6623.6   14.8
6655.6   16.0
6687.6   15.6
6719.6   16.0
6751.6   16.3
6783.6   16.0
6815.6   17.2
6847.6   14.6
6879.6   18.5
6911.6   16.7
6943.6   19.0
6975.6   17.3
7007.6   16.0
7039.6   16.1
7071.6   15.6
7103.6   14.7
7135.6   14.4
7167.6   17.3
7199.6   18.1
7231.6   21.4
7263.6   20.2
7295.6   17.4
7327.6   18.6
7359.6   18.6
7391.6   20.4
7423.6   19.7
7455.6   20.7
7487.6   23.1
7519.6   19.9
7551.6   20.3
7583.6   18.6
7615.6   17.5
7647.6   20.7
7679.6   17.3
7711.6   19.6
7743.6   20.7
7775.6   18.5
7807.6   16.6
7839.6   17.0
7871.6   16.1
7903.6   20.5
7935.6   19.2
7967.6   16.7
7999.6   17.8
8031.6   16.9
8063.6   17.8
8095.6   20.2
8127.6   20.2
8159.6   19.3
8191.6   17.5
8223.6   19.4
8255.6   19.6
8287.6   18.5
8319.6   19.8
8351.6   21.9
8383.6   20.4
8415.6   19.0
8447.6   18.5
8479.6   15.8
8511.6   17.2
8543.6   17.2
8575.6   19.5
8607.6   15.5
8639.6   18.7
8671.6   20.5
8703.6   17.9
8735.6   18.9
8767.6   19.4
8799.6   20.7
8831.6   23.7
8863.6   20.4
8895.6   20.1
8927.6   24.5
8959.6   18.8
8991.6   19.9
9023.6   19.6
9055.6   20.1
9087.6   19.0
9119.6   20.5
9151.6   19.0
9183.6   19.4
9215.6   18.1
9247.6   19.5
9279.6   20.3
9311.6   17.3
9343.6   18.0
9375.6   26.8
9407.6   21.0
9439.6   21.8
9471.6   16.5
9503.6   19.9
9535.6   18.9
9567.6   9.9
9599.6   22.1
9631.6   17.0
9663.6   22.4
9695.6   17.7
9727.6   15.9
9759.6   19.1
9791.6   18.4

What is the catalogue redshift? 0.633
